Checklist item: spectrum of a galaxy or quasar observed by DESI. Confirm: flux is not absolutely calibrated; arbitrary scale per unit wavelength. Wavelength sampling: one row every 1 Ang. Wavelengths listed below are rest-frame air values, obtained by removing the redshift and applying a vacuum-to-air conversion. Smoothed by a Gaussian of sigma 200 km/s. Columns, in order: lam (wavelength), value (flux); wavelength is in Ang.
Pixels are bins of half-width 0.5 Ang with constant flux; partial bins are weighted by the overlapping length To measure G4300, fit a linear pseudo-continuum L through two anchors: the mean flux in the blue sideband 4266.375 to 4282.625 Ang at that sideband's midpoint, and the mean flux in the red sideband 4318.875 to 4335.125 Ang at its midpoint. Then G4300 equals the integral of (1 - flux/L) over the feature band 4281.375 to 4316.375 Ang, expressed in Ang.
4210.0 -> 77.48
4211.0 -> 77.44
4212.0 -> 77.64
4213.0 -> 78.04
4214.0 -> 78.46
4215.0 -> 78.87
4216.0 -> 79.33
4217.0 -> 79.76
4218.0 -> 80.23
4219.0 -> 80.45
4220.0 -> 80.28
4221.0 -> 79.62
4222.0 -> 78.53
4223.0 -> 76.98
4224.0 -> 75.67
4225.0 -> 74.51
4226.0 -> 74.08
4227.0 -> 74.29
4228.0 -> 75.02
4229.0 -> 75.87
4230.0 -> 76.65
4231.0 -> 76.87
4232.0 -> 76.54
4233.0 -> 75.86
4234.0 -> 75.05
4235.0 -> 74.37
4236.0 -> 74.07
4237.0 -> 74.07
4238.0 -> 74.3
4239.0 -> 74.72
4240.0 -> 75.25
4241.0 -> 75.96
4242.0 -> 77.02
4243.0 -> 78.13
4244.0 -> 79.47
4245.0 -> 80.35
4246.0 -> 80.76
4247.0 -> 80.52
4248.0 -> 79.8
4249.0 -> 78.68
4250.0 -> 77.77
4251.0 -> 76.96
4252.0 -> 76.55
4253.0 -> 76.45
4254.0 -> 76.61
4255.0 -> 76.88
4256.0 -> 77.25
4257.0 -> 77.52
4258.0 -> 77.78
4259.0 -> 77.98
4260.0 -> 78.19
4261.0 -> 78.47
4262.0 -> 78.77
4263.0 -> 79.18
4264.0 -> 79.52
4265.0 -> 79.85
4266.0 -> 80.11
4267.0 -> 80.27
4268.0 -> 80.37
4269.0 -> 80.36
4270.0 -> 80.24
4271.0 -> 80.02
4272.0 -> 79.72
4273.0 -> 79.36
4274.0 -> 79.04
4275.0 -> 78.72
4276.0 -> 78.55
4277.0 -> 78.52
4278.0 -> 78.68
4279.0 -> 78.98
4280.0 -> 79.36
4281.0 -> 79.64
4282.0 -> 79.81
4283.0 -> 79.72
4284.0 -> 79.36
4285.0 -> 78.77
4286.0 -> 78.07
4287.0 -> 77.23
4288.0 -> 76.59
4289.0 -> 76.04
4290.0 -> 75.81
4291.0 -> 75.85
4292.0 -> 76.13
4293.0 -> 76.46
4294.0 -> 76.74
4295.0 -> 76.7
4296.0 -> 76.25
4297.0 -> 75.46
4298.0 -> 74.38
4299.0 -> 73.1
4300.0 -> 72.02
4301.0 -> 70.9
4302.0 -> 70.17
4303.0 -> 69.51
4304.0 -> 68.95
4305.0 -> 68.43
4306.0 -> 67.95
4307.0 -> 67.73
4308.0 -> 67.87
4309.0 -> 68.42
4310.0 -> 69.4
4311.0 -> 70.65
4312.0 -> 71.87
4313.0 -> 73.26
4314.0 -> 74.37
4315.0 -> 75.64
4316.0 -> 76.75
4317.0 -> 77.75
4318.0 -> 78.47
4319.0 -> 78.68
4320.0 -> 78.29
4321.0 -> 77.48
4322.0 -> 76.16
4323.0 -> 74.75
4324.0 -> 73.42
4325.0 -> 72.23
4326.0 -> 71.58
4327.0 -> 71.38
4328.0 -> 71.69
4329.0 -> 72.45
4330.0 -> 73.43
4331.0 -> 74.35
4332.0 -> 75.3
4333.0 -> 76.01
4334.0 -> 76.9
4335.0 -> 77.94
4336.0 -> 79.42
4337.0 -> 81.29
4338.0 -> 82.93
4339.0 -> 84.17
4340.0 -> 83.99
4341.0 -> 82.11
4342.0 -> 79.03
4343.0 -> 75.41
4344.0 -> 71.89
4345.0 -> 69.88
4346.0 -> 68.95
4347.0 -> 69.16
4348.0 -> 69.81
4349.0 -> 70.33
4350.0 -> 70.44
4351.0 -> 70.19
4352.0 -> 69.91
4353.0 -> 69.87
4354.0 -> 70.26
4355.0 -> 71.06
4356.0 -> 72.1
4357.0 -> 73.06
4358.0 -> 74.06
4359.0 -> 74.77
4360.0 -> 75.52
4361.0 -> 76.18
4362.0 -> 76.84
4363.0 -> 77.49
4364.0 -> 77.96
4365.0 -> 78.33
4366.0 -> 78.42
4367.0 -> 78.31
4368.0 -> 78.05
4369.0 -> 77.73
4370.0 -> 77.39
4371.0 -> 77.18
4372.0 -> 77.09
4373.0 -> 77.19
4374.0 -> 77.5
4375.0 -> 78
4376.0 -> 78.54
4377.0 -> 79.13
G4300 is 1.5 Ang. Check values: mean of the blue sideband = 79.5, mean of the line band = 73.9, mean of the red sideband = 74.7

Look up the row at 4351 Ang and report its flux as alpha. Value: 70.19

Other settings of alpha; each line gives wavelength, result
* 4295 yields 76.7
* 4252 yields 76.55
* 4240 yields 75.25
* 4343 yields 75.41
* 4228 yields 75.02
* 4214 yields 78.46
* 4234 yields 75.05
